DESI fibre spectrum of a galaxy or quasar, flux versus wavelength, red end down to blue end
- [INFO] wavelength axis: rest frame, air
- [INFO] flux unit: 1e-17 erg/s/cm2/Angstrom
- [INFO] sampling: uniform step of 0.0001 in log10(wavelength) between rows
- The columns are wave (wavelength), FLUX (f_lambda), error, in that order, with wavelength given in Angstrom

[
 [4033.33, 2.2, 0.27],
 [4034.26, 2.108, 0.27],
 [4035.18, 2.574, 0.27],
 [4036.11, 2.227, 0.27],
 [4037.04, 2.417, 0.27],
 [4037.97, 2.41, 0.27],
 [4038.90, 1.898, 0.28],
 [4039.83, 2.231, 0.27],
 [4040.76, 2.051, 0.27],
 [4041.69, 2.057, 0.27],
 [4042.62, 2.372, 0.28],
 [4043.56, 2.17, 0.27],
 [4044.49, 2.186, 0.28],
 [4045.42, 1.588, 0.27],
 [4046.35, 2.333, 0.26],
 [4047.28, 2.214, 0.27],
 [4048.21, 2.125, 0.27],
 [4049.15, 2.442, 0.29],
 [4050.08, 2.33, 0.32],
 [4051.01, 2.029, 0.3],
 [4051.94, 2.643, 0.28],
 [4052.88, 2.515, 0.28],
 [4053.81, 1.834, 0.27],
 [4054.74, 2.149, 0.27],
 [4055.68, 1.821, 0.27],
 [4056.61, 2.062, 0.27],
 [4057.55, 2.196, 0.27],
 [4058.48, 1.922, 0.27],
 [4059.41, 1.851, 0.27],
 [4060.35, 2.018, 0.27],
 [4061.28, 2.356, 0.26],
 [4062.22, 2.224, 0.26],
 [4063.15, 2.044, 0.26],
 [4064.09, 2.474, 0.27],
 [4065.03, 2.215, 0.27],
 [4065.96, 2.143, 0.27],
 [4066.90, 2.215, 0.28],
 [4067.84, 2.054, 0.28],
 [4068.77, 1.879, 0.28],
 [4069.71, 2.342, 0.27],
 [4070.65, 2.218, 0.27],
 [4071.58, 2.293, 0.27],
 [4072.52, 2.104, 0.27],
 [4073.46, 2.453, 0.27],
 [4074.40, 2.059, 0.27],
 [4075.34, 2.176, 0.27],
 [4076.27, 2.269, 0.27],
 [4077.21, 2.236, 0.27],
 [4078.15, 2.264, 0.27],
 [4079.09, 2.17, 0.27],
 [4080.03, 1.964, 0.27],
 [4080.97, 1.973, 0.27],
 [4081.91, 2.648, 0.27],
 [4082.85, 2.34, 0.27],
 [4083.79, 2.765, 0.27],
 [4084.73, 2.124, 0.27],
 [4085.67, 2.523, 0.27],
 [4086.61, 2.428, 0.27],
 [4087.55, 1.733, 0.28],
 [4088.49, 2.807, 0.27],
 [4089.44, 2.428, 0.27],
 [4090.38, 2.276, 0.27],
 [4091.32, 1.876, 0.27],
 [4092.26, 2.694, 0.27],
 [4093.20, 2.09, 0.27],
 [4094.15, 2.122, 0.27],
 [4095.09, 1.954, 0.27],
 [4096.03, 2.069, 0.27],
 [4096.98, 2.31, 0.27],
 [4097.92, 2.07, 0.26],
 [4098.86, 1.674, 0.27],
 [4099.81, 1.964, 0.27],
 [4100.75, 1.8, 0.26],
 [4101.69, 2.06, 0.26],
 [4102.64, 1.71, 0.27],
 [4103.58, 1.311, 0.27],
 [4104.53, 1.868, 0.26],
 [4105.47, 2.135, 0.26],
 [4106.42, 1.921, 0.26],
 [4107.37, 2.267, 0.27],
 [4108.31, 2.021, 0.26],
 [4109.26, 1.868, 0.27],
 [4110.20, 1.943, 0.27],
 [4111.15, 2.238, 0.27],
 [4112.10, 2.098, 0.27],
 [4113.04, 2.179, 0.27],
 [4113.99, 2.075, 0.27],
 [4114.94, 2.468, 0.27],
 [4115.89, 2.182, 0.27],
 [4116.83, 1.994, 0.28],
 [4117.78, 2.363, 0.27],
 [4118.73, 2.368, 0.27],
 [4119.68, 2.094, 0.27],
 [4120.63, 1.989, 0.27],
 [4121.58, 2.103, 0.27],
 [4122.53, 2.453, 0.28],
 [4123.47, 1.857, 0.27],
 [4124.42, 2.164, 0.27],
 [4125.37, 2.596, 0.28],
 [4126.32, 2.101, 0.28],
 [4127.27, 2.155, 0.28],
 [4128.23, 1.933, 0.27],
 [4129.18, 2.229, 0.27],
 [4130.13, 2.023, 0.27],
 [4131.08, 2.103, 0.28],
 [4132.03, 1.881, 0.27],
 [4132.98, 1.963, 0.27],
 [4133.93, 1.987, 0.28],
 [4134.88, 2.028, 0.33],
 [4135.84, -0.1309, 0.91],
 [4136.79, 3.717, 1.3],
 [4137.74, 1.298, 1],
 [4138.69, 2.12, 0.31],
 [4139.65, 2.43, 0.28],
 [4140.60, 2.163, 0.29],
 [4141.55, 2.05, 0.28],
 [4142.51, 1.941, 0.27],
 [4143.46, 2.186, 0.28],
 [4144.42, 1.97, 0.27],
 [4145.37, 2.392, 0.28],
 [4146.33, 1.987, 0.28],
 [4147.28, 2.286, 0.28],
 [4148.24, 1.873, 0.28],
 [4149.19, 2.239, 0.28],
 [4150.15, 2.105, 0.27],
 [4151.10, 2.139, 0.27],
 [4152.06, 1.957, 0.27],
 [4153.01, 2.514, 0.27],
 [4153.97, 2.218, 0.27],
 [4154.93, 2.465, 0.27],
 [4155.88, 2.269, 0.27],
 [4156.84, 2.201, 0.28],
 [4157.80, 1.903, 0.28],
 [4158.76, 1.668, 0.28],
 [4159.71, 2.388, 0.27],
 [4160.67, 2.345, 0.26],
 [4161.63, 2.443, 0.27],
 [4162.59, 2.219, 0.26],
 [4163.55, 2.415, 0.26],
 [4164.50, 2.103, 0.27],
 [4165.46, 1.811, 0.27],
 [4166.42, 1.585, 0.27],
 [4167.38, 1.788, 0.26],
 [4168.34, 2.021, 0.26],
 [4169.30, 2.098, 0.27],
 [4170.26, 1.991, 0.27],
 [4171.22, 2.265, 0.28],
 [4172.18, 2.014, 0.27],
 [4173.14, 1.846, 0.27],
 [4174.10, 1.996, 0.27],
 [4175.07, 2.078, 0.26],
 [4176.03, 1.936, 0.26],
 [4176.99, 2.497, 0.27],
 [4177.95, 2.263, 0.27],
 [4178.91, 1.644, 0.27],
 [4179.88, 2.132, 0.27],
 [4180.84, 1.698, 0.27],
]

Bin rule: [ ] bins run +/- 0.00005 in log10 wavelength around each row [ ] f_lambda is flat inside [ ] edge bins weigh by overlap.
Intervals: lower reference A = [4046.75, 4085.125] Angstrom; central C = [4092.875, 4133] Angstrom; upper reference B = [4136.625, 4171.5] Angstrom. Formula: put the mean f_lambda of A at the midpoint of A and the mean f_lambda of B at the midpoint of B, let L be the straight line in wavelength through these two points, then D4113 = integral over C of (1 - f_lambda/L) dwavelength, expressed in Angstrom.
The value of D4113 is 1.8 Angstrom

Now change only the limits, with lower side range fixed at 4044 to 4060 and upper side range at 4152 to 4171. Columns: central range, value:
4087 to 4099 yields -0.3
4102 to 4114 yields 0.9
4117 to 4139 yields 0.7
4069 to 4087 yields -1.2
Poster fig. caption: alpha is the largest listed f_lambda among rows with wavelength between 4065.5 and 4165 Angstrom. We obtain 3.717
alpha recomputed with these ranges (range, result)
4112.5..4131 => 2.596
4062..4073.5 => 2.474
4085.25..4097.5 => 2.807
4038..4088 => 2.765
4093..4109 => 2.31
